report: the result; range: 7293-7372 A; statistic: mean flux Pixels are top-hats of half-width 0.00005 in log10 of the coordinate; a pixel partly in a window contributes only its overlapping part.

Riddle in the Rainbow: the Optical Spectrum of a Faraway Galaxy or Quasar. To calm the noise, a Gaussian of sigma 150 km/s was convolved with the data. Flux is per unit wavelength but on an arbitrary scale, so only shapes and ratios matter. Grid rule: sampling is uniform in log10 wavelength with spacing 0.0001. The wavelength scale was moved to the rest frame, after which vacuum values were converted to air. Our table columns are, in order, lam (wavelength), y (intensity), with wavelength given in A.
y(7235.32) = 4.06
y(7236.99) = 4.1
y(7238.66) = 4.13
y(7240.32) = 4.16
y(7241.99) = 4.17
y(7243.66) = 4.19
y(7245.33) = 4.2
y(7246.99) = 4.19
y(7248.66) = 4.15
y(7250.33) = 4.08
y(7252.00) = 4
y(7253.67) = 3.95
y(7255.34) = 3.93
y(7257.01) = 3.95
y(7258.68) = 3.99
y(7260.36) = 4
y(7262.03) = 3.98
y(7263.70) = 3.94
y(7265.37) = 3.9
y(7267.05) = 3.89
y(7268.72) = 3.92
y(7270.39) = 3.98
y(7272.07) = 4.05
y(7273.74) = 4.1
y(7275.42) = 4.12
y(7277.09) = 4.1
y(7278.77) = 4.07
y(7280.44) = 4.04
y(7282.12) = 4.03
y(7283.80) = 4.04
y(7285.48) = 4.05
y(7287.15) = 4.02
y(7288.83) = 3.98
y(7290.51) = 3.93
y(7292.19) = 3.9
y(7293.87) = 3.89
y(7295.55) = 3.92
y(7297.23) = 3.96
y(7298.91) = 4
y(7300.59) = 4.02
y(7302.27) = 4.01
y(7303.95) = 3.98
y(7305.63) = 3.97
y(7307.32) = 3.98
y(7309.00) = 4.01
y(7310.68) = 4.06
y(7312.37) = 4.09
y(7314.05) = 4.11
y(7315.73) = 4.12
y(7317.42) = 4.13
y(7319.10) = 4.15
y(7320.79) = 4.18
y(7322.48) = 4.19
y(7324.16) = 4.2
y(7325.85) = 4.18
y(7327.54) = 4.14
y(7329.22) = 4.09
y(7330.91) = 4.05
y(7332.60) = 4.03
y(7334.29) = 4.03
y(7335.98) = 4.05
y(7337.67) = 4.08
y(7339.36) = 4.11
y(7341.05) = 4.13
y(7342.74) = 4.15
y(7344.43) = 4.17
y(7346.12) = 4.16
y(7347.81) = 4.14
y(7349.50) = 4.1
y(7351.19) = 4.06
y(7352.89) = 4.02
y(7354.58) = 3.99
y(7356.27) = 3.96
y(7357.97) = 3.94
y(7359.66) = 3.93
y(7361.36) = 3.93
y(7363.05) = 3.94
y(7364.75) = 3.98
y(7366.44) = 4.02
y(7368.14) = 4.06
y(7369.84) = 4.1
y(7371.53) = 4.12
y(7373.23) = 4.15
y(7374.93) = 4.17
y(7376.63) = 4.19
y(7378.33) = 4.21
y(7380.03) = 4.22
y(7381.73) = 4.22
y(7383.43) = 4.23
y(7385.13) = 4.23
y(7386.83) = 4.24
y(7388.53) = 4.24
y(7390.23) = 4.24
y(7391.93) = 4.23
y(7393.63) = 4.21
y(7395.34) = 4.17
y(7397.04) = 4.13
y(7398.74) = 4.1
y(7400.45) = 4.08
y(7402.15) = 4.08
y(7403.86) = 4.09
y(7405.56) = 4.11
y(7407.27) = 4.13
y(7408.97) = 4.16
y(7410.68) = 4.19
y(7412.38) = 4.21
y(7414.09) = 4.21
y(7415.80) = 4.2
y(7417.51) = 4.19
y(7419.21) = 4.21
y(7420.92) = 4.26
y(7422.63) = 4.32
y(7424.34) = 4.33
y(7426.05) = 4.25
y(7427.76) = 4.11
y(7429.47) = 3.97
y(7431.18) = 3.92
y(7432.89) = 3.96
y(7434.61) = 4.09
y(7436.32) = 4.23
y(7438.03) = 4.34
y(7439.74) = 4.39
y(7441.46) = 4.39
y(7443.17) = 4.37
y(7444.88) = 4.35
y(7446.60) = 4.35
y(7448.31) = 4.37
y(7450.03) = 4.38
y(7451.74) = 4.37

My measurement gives 4.06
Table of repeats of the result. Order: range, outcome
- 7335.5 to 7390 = 4.1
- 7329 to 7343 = 4.07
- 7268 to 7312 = 4.01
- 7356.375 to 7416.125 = 4.13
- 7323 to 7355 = 4.1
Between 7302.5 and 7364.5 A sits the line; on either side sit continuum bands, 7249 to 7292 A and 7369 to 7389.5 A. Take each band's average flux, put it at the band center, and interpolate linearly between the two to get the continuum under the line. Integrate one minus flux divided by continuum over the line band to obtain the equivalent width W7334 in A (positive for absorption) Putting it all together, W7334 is 0.7 A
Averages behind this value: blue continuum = 4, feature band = 4.07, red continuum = 4.19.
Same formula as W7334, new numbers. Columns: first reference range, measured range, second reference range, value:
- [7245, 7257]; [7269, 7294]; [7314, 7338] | 0.4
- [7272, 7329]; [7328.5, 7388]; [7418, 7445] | 0.5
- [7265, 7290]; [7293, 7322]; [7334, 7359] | 0.1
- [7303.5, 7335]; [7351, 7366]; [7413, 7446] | 0.6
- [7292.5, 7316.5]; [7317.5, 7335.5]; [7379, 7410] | -0.3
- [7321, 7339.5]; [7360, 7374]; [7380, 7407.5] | 0.4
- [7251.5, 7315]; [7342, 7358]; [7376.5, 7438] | 0.1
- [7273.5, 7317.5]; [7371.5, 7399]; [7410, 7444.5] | -0.3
